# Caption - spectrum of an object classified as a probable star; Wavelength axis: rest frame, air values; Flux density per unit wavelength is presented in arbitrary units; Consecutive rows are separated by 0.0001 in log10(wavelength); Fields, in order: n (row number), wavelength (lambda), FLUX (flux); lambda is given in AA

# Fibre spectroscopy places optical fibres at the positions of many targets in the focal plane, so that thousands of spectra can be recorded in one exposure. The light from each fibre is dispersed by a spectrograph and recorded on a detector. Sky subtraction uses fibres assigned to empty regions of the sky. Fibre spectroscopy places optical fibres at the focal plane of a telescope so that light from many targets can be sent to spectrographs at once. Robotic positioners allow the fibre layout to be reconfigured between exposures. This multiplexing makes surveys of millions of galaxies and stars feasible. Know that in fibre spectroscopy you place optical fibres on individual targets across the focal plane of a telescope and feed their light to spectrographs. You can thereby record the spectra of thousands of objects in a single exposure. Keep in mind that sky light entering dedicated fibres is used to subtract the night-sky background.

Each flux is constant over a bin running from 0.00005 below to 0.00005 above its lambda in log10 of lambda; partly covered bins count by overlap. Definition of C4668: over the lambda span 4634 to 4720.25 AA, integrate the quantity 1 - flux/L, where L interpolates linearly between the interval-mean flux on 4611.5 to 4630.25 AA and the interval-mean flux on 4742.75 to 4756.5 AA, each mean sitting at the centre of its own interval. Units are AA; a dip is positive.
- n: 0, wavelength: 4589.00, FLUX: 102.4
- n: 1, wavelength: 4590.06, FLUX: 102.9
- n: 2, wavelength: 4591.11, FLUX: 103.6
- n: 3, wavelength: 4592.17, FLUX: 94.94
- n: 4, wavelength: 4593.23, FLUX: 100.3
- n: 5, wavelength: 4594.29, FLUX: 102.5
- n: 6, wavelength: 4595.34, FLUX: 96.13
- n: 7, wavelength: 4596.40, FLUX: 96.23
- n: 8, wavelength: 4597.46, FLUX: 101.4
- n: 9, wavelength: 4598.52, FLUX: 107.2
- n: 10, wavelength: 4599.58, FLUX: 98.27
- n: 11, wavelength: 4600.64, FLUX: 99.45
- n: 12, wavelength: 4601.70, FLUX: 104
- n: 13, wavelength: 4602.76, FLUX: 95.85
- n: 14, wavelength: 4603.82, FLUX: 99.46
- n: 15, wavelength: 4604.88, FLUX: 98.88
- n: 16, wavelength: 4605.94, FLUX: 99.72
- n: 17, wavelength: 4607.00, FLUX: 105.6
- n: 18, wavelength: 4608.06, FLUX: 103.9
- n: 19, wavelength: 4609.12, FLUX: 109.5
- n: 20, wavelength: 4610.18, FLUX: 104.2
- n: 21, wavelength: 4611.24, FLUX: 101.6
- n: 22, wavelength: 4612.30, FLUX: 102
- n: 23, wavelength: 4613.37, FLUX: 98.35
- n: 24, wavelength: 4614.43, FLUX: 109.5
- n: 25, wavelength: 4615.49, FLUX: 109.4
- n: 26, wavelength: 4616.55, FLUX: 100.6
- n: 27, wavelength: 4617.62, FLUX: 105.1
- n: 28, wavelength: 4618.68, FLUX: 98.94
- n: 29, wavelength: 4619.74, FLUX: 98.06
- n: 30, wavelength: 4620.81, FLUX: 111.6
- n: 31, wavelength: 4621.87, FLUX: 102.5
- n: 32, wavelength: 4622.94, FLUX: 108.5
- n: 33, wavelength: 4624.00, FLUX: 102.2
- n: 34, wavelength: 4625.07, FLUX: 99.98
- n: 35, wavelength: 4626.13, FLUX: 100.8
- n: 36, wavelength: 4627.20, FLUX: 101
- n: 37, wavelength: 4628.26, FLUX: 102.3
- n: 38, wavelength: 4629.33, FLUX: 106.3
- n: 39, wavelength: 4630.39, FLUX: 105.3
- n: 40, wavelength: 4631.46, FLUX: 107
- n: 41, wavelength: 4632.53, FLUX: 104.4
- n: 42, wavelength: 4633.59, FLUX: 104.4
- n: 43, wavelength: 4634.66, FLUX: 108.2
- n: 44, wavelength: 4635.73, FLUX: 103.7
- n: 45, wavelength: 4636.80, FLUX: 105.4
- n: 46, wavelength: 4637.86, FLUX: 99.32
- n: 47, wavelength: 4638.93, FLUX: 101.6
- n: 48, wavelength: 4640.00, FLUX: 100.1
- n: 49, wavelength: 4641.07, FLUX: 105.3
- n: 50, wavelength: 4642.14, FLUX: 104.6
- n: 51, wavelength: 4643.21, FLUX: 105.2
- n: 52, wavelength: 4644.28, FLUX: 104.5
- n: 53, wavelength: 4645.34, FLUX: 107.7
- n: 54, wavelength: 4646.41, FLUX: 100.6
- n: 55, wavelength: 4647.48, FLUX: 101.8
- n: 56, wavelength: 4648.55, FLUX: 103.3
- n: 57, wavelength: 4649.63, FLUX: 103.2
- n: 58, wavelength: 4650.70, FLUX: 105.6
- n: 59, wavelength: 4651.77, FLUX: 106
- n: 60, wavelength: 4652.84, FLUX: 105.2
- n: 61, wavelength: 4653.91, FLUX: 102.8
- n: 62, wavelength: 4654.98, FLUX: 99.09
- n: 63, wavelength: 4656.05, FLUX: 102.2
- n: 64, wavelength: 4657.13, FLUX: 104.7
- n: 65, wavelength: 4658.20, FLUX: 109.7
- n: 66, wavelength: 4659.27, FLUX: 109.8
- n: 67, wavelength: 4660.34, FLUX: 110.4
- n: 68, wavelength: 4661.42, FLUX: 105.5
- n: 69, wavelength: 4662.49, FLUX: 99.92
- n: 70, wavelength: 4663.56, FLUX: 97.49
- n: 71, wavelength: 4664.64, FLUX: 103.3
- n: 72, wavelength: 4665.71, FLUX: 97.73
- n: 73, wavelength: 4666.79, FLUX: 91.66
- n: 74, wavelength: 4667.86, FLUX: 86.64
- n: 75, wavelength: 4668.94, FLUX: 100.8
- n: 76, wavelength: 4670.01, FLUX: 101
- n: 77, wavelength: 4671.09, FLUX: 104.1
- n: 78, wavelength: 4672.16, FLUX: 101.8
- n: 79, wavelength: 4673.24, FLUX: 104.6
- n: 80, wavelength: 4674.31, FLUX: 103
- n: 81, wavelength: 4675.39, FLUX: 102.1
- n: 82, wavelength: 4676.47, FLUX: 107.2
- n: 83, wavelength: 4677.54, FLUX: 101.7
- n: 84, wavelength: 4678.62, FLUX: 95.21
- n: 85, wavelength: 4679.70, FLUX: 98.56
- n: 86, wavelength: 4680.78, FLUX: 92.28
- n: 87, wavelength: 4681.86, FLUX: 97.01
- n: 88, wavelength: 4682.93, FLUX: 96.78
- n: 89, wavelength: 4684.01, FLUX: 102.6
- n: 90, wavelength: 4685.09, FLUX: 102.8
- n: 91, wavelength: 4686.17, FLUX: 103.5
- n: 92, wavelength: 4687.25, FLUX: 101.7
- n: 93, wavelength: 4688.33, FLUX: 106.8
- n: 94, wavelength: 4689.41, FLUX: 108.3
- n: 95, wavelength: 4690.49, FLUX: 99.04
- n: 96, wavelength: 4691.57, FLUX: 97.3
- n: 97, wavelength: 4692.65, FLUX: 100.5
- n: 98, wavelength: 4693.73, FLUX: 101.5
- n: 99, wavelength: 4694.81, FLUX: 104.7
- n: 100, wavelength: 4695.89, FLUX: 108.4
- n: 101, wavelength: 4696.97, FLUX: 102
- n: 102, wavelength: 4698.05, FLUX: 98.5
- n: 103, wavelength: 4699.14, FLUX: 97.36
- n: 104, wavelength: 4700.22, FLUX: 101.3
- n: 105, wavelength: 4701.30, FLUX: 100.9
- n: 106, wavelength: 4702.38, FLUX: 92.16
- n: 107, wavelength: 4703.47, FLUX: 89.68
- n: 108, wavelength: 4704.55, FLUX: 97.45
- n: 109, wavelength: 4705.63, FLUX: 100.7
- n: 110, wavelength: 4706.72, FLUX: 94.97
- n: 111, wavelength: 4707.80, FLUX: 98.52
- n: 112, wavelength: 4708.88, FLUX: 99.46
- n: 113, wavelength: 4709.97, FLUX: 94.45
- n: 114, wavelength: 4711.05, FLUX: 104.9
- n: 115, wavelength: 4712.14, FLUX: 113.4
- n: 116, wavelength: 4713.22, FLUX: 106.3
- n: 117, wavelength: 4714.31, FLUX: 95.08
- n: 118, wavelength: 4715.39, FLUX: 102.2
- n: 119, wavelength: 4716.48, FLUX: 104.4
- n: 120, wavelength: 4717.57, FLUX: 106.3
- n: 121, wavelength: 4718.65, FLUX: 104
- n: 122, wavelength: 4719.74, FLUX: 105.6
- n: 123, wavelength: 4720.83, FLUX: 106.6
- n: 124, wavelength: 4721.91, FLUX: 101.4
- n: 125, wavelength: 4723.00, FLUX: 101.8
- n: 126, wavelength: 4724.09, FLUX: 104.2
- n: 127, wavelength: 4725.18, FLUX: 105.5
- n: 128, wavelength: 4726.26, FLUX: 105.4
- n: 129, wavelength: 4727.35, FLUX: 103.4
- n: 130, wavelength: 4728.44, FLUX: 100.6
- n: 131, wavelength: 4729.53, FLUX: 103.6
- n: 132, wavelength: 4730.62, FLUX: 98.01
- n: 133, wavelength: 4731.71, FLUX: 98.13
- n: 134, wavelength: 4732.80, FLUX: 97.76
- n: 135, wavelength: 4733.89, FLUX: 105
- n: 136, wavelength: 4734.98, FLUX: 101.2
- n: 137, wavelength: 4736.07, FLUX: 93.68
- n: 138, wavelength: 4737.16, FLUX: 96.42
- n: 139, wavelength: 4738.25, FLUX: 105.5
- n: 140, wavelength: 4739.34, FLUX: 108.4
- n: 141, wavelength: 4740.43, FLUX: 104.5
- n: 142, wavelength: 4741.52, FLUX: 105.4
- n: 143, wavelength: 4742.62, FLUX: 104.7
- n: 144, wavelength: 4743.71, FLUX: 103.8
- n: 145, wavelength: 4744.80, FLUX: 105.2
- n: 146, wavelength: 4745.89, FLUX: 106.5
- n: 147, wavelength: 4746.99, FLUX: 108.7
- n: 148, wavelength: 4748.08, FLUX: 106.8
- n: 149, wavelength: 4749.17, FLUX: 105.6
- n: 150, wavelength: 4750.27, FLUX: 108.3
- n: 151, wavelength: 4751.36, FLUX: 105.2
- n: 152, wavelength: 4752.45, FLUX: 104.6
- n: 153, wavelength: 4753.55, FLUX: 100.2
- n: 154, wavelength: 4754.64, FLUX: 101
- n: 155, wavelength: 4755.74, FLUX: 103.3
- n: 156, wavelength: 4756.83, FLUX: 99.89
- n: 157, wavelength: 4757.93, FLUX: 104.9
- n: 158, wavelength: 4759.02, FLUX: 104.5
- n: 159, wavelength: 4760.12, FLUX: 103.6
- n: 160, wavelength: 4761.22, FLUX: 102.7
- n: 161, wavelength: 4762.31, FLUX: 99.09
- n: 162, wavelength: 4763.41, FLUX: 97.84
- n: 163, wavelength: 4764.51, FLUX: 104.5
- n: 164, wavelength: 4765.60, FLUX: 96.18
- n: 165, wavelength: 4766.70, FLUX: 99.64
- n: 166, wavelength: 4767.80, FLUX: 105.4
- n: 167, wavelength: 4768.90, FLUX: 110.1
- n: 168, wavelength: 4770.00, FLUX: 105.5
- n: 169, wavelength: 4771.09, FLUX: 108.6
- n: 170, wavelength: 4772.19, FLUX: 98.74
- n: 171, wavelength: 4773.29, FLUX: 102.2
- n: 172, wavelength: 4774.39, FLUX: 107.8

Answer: 1.9 AA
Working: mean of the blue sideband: 103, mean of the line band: 102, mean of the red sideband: 105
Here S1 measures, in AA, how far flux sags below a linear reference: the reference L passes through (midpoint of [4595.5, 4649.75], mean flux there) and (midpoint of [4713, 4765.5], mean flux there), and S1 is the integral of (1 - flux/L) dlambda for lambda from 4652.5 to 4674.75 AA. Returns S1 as 0.2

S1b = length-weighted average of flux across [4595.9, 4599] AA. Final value 101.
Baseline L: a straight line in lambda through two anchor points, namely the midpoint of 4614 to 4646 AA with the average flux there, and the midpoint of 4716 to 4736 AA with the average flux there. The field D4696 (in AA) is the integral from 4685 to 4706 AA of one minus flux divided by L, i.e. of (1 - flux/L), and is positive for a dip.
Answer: 0.50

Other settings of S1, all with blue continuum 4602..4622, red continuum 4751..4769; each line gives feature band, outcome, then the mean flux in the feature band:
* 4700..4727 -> 0.26 AA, 102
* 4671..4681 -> 0.14 AA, 101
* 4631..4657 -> -0.26 AA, 104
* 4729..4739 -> 0.22 AA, 100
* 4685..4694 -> 0.02 AA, 102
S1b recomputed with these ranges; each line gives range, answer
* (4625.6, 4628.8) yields 101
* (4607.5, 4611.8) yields 105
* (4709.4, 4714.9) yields 103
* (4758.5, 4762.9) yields 102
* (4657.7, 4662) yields 109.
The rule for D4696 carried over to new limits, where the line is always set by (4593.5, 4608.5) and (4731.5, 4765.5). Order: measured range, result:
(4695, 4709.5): 0.5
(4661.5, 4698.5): 0.5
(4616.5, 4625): -0.2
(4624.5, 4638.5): -0.4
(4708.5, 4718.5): -0.1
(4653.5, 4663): -0.3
